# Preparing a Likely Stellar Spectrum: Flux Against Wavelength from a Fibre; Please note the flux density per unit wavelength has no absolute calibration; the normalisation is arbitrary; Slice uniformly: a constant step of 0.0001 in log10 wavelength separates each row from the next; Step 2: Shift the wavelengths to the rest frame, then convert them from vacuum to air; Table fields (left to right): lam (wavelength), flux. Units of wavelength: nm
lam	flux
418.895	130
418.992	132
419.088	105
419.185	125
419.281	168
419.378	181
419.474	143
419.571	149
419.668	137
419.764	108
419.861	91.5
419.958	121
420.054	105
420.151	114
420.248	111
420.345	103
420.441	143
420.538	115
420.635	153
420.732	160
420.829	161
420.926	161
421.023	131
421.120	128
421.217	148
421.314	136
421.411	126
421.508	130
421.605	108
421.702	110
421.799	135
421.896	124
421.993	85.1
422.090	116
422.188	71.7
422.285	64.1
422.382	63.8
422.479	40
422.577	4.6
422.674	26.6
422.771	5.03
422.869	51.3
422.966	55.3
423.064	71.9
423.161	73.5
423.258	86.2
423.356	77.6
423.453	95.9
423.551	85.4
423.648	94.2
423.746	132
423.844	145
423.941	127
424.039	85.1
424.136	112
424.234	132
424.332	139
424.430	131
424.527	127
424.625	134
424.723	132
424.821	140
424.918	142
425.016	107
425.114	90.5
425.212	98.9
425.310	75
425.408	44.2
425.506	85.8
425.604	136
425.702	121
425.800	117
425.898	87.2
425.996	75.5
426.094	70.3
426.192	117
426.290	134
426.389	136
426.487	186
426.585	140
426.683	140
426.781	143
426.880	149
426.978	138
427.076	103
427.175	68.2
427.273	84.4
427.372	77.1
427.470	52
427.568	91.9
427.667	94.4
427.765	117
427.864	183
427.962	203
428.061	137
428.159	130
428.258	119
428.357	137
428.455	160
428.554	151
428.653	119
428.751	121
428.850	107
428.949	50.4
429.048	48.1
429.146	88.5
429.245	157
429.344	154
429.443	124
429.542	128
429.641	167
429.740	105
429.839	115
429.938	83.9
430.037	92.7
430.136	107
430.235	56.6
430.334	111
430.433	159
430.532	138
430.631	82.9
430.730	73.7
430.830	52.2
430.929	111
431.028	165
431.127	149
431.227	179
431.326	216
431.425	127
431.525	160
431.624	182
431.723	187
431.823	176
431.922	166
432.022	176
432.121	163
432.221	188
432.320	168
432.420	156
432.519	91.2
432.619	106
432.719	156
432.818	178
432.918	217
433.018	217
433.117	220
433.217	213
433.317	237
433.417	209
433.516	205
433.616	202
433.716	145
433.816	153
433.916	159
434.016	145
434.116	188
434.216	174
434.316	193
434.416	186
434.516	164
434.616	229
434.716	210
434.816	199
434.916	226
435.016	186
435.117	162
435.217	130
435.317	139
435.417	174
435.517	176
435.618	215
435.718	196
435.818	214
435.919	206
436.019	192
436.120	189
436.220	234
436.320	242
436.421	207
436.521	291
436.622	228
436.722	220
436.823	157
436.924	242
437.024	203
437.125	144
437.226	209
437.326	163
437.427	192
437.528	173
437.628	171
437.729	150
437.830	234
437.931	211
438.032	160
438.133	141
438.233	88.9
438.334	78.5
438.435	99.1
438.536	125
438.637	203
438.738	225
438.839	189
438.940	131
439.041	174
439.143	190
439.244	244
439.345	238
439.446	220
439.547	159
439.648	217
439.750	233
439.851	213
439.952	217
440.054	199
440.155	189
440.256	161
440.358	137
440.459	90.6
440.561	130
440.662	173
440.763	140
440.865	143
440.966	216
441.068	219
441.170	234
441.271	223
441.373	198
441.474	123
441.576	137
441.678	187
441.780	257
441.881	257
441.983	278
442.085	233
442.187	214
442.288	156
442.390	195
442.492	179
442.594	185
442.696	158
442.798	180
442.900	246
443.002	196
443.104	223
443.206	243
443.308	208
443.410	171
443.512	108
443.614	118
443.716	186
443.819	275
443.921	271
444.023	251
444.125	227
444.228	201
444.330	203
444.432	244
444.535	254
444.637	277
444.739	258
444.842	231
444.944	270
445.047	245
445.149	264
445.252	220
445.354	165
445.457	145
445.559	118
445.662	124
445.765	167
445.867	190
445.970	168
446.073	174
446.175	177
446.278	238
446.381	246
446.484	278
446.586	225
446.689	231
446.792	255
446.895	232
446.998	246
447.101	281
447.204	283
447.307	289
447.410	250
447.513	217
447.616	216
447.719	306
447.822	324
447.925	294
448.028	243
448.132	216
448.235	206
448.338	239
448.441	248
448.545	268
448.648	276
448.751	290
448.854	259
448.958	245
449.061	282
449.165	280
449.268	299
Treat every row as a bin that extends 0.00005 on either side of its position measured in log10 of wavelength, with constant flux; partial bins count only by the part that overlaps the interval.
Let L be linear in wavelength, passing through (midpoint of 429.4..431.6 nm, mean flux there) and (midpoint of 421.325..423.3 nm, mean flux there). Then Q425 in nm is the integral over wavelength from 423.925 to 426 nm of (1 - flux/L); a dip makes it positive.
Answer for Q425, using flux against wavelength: -0.42 nm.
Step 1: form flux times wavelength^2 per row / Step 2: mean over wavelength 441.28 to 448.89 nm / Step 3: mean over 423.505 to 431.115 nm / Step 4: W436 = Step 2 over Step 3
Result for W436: 2.1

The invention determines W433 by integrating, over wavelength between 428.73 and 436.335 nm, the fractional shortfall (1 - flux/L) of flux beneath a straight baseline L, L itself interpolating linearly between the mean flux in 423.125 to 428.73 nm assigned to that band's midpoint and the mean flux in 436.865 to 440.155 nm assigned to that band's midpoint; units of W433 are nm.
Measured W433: -0.34 nm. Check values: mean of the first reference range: 116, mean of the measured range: 159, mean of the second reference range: 182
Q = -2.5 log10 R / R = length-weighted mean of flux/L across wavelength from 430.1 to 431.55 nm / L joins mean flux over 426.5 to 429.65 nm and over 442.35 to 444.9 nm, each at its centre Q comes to 0.10 mag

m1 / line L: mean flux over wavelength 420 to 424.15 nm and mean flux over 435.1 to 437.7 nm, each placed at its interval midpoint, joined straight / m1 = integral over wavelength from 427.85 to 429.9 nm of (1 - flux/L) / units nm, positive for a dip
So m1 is 0.25 nm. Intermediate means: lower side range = 102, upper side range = 195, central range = 128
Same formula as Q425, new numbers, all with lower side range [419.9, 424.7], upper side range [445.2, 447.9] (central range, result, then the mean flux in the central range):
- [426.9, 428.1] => 0.162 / 113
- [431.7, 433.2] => -0.167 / 172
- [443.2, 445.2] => -0.127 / 225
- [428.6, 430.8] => 0.512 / 108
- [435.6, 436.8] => -0.318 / 218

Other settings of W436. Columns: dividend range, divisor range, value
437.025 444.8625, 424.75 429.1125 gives 1.79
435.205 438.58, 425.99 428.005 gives 1.60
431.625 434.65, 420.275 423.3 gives 1.89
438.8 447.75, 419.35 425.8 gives 2.11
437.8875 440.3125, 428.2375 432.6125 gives 1.42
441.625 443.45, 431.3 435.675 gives 1.22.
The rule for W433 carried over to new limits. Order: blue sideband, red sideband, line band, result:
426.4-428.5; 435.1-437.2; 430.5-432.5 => 0.134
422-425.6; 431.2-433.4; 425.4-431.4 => 0.773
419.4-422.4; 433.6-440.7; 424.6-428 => 0.676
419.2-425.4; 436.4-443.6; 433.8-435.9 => -0.229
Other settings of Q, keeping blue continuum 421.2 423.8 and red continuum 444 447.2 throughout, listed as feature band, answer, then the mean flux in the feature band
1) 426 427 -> -0.22 mag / 133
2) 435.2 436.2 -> -0.15 mag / 186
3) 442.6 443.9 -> 0.07 mag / 194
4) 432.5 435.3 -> -0.20 mag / 183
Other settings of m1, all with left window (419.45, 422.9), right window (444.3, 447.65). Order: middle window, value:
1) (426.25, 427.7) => 0.20 nm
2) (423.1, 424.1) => 0.16 nm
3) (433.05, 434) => -0.16 nm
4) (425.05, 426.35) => 0.32 nm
